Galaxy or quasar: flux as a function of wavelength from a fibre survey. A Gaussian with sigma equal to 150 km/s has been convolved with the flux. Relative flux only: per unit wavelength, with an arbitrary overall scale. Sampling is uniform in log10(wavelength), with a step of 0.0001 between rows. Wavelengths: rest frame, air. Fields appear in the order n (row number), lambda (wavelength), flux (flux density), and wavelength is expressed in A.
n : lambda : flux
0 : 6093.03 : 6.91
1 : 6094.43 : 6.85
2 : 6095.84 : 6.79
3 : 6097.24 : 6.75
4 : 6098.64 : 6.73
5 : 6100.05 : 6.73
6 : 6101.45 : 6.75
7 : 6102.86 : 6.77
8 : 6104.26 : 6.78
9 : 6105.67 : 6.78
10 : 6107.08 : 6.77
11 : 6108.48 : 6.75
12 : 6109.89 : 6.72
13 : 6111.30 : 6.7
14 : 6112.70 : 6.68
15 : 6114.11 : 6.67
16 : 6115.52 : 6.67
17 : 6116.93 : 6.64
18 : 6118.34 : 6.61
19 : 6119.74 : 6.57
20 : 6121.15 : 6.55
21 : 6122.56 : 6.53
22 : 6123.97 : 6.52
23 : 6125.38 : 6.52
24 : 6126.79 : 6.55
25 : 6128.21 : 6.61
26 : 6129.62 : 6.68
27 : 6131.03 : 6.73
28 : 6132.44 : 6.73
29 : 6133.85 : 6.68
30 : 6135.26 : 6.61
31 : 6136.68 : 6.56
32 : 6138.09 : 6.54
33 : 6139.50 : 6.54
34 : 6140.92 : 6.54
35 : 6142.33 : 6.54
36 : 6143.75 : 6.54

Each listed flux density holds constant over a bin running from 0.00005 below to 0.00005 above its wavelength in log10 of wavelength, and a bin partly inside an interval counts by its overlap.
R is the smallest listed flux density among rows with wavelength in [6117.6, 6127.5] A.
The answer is 6.52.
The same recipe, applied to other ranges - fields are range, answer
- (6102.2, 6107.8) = 6.77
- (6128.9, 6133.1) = 6.68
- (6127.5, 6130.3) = 6.61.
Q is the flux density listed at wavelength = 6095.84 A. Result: 6.79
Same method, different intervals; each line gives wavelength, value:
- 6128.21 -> 6.61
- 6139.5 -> 6.54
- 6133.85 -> 6.68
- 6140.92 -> 6.54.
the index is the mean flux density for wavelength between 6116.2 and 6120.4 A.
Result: 6.62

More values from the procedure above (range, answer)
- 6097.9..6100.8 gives 6.74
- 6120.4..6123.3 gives 6.54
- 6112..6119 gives 6.65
